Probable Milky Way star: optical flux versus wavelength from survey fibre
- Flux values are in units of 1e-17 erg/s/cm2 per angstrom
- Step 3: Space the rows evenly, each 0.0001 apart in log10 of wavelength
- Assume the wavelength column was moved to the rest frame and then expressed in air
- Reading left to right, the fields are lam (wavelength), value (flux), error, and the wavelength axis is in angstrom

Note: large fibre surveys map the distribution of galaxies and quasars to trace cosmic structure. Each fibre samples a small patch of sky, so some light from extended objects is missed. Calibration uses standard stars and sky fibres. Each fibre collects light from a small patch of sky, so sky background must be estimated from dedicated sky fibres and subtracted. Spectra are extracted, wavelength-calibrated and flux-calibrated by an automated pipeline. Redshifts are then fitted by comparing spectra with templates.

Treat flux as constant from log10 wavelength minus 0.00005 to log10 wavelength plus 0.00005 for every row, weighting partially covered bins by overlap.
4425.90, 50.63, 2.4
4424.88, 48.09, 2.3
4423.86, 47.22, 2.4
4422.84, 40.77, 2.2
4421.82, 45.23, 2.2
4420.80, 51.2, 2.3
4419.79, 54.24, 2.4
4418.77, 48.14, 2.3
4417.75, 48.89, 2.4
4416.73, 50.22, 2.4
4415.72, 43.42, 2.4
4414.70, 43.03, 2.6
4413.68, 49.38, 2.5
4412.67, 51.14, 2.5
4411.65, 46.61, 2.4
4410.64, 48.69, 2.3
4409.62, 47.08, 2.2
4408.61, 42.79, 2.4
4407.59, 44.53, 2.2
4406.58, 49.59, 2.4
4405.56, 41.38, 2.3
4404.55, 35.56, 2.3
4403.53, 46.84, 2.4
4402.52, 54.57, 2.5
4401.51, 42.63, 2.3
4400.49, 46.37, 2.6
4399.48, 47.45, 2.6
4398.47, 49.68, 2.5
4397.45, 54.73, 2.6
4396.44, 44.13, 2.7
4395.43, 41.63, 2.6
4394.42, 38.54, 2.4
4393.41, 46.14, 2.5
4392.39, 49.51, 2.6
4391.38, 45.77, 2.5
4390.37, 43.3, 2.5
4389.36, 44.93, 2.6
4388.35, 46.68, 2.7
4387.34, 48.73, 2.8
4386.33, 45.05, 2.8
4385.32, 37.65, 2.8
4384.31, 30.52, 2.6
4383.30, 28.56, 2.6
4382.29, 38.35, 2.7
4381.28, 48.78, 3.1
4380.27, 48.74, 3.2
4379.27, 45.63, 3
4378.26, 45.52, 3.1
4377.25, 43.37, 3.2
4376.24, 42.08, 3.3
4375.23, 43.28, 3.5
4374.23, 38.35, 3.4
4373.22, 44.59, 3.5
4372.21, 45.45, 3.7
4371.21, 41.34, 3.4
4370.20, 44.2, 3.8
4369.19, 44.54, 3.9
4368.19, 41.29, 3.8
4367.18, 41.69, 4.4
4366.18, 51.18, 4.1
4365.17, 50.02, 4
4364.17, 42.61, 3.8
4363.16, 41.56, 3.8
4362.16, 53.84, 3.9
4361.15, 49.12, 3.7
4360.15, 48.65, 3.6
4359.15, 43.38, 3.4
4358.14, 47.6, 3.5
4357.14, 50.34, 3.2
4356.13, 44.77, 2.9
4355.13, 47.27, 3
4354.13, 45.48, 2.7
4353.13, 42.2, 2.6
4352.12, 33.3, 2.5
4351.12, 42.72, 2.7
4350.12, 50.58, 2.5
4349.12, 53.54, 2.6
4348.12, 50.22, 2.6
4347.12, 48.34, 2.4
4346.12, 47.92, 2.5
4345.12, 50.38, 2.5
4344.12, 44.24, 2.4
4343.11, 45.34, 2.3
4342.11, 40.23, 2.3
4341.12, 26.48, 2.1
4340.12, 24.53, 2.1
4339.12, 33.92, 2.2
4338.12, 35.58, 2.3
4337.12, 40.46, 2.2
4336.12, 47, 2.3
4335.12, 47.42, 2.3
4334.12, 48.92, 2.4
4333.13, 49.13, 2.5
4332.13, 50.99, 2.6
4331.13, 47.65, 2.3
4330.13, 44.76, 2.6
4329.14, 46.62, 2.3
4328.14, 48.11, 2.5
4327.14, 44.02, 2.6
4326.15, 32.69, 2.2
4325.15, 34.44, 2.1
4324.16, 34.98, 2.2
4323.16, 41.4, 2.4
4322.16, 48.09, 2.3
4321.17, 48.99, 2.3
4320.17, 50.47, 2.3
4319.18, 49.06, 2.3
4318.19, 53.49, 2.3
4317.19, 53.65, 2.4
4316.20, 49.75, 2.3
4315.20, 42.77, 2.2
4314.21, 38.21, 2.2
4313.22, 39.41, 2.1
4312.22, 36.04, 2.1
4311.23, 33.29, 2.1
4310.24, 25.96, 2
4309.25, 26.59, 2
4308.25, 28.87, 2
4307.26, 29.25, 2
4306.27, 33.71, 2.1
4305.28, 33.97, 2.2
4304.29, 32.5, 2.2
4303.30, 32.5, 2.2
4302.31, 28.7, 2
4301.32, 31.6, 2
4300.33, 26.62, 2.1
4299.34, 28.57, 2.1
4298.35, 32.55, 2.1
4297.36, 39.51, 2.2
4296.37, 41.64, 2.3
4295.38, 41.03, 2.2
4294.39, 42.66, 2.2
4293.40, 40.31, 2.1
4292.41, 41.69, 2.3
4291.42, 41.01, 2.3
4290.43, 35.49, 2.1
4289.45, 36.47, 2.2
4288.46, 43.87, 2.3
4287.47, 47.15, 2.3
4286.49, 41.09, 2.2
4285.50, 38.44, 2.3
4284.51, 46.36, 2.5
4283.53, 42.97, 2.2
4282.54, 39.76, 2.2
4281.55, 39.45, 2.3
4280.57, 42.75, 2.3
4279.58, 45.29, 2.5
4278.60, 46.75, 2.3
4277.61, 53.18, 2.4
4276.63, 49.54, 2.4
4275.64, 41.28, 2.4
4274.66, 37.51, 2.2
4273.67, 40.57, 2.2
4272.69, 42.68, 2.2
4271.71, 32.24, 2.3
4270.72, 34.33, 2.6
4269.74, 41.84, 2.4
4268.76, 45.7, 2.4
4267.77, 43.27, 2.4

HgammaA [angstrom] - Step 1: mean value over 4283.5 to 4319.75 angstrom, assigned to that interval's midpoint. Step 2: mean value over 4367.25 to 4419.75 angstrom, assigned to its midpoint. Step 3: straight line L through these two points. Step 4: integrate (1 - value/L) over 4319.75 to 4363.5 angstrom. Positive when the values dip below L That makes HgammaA -3.6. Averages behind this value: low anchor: 38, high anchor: 44.8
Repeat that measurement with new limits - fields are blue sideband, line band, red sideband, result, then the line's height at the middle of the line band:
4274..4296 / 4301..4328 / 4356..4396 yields 2.8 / 43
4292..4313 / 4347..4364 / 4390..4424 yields -2.7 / 40.2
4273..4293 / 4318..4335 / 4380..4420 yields -0.7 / 43.5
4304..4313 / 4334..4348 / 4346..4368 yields 0.0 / 41.5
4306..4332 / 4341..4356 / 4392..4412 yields -0.8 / 42.8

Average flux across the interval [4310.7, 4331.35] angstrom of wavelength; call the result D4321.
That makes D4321 43.6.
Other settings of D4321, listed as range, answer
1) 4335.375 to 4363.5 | 43.9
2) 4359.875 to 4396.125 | 43.9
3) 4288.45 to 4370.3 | 41.6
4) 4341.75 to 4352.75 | 46.1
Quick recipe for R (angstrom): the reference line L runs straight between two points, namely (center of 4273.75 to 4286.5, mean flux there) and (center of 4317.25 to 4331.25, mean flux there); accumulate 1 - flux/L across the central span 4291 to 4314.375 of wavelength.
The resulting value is 5.2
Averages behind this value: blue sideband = 43.4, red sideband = 44.8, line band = 34.3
